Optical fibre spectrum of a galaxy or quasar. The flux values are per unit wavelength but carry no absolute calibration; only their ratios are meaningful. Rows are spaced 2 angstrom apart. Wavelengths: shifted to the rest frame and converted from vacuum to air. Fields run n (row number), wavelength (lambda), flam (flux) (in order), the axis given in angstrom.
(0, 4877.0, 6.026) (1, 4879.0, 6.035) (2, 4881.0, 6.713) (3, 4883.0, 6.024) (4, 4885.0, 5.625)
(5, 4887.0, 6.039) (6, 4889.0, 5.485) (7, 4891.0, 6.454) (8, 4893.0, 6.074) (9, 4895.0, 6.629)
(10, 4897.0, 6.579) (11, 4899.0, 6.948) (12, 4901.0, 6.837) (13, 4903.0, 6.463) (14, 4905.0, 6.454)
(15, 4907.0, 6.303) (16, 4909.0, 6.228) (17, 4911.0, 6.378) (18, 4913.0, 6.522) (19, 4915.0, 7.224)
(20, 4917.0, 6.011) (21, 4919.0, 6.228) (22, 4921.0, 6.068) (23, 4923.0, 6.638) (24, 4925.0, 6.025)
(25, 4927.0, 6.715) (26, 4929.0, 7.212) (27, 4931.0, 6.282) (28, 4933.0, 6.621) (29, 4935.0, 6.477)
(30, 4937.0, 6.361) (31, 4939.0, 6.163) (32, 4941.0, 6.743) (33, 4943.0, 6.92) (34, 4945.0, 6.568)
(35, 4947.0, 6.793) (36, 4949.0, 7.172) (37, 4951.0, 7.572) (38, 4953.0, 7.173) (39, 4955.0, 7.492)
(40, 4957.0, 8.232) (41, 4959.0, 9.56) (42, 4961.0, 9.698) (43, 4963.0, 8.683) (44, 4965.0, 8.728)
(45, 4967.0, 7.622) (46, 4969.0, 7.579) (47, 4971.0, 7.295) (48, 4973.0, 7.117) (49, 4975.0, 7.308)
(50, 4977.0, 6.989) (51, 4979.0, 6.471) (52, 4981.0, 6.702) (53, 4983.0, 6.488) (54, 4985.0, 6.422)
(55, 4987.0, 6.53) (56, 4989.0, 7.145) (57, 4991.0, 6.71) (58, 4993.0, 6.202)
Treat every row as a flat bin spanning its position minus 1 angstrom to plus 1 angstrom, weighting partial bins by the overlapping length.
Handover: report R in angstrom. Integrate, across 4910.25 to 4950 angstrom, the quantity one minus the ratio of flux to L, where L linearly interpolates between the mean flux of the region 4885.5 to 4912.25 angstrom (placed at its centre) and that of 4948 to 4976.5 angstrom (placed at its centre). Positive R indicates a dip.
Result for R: 3.2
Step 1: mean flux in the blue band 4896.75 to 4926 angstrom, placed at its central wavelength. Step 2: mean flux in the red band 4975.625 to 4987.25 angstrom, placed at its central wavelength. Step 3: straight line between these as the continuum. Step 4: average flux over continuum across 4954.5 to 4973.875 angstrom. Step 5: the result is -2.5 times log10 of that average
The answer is -0.24 mag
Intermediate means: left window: 6.46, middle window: 8.23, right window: 6.63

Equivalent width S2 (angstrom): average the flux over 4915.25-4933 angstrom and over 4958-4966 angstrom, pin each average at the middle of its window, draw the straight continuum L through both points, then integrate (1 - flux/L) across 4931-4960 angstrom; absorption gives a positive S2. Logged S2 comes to 3.2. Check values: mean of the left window 6.44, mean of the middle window 7.1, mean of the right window 9.17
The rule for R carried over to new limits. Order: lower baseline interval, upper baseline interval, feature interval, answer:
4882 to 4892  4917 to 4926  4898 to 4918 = -1.43 angstrom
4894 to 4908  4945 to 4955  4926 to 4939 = 0.70 angstrom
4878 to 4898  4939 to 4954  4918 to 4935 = 0.51 angstrom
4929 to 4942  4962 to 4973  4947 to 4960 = -0.86 angstrom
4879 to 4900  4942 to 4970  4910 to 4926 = 1.25 angstrom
